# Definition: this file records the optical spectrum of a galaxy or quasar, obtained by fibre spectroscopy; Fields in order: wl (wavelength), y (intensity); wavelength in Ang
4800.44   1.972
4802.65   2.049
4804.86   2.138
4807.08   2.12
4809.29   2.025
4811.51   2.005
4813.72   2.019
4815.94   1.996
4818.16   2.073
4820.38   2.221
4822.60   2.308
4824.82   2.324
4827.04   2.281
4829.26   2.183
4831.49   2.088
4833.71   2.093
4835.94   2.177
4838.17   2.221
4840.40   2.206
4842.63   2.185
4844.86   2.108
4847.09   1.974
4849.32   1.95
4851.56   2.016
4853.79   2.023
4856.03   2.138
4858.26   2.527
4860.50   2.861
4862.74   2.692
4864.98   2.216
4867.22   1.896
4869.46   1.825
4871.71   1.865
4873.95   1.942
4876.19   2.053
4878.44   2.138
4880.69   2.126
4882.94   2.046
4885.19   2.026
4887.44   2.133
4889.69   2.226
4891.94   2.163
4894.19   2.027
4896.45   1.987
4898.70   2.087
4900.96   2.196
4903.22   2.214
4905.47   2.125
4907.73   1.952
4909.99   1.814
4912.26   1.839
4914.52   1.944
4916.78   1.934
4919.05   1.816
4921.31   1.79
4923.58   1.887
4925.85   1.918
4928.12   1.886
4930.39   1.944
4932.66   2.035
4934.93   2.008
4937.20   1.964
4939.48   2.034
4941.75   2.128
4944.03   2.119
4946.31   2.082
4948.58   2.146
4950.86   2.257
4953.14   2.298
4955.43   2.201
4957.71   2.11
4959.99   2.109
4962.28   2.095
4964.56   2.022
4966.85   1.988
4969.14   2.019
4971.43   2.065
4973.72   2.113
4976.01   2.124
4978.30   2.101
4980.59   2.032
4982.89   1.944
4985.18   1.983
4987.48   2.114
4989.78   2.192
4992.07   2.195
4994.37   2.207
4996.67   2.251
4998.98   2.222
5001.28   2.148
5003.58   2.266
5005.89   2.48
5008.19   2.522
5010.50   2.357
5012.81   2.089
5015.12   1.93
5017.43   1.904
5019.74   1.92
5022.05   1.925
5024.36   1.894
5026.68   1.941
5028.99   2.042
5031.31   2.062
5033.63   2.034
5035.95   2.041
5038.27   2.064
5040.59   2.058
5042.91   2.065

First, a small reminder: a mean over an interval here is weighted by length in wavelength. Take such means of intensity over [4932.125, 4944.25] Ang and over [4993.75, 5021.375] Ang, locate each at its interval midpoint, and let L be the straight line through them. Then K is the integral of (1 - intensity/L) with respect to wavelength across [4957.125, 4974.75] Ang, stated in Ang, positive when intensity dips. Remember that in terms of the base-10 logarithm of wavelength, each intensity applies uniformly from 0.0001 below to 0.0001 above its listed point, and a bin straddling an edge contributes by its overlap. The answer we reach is 0.3 Ang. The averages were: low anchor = 2.04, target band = 2.06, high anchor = 2.19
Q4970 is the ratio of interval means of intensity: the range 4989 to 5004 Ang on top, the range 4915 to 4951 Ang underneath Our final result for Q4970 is 1.11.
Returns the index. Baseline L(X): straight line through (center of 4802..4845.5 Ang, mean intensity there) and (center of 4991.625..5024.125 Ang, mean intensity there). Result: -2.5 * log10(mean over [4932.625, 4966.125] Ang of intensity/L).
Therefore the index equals 0.02 mag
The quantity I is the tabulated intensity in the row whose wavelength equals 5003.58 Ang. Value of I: 2.266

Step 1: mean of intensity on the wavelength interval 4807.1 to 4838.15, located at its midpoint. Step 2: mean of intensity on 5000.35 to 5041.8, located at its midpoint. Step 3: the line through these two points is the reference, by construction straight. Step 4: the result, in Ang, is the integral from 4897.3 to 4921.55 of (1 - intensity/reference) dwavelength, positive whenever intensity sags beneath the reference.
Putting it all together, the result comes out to 1.6 Ang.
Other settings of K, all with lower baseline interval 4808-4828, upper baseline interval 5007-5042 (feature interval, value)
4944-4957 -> -0.6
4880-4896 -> 0.1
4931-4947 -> 0.3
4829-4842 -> -0.2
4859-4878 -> -0.5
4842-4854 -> 0.5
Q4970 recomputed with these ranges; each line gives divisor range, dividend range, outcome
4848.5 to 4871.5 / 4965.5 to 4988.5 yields 0.93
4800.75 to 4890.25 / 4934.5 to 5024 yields 0.99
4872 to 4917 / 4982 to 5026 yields 1.04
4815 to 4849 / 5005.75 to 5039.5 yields 0.96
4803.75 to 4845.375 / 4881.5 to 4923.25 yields 0.94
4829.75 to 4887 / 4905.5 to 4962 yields 0.94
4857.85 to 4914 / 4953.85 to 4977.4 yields 0.99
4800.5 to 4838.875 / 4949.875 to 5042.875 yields 0.99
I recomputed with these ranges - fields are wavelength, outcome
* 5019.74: 1.92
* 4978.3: 2.101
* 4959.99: 2.109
